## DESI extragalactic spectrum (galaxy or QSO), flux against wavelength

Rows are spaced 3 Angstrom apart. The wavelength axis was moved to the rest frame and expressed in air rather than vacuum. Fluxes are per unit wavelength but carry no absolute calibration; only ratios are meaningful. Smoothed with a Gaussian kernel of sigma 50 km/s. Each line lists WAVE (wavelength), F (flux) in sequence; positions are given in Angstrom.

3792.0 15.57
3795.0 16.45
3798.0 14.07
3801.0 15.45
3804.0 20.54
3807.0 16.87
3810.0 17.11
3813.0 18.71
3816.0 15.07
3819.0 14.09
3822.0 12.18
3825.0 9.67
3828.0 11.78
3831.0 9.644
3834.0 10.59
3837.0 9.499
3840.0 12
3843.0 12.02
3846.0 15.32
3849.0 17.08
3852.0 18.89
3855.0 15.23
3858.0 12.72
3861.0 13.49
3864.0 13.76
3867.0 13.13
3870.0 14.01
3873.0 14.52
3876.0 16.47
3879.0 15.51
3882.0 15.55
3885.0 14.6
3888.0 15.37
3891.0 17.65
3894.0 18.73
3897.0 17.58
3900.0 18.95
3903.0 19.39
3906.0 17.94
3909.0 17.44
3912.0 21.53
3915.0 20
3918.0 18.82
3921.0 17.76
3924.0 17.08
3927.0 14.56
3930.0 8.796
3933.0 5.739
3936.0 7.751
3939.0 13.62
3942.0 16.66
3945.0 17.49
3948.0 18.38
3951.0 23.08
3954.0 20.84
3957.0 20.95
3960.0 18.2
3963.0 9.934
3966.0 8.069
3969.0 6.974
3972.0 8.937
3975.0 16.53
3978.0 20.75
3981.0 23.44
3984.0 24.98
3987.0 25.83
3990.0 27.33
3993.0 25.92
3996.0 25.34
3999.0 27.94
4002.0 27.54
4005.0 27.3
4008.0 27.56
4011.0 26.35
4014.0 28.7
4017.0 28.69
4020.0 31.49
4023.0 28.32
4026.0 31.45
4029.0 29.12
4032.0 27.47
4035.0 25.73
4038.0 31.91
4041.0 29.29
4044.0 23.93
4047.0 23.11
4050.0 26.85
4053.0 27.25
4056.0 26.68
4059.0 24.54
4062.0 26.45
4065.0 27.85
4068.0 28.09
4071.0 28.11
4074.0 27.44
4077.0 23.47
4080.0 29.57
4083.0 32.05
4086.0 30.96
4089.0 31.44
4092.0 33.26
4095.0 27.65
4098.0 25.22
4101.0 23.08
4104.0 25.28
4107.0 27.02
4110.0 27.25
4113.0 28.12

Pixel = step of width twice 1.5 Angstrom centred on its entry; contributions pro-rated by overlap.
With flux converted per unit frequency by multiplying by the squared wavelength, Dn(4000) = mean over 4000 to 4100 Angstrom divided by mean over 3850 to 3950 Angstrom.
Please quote 1.91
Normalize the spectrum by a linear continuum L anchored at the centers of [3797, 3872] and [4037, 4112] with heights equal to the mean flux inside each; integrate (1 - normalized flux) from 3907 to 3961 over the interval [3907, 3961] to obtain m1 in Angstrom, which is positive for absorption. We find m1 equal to 8.4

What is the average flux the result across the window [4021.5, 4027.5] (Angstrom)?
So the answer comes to 29.9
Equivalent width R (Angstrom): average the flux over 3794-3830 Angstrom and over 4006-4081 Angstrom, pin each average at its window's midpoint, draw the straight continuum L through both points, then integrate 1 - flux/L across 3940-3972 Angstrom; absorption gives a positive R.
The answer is 9.9 Angstrom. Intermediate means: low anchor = 15.1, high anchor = 27.6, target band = 15.7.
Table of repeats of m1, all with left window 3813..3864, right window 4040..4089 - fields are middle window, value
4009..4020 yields -1.88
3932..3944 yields 4.98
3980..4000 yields -2.76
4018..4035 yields -2.90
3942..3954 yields 0.40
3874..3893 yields 0.20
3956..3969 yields 4.79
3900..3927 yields -0.94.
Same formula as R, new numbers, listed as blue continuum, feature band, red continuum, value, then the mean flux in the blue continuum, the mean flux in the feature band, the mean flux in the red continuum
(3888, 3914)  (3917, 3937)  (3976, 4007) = 7.3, 18.5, 12.9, 25.5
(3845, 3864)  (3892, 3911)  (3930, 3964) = -3.7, 15.3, 18.4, 15.5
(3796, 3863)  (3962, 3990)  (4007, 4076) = 8.1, 14.2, 16.9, 27.6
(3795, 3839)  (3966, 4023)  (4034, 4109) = -0.2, 14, 23.7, 27.5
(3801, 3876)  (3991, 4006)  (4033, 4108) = -2.2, 14.2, 26.8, 27.5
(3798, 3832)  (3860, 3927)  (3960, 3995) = -1.4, 14.7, 16.8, 18.2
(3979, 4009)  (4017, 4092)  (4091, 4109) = -4.6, 26.2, 28.1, 26.8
